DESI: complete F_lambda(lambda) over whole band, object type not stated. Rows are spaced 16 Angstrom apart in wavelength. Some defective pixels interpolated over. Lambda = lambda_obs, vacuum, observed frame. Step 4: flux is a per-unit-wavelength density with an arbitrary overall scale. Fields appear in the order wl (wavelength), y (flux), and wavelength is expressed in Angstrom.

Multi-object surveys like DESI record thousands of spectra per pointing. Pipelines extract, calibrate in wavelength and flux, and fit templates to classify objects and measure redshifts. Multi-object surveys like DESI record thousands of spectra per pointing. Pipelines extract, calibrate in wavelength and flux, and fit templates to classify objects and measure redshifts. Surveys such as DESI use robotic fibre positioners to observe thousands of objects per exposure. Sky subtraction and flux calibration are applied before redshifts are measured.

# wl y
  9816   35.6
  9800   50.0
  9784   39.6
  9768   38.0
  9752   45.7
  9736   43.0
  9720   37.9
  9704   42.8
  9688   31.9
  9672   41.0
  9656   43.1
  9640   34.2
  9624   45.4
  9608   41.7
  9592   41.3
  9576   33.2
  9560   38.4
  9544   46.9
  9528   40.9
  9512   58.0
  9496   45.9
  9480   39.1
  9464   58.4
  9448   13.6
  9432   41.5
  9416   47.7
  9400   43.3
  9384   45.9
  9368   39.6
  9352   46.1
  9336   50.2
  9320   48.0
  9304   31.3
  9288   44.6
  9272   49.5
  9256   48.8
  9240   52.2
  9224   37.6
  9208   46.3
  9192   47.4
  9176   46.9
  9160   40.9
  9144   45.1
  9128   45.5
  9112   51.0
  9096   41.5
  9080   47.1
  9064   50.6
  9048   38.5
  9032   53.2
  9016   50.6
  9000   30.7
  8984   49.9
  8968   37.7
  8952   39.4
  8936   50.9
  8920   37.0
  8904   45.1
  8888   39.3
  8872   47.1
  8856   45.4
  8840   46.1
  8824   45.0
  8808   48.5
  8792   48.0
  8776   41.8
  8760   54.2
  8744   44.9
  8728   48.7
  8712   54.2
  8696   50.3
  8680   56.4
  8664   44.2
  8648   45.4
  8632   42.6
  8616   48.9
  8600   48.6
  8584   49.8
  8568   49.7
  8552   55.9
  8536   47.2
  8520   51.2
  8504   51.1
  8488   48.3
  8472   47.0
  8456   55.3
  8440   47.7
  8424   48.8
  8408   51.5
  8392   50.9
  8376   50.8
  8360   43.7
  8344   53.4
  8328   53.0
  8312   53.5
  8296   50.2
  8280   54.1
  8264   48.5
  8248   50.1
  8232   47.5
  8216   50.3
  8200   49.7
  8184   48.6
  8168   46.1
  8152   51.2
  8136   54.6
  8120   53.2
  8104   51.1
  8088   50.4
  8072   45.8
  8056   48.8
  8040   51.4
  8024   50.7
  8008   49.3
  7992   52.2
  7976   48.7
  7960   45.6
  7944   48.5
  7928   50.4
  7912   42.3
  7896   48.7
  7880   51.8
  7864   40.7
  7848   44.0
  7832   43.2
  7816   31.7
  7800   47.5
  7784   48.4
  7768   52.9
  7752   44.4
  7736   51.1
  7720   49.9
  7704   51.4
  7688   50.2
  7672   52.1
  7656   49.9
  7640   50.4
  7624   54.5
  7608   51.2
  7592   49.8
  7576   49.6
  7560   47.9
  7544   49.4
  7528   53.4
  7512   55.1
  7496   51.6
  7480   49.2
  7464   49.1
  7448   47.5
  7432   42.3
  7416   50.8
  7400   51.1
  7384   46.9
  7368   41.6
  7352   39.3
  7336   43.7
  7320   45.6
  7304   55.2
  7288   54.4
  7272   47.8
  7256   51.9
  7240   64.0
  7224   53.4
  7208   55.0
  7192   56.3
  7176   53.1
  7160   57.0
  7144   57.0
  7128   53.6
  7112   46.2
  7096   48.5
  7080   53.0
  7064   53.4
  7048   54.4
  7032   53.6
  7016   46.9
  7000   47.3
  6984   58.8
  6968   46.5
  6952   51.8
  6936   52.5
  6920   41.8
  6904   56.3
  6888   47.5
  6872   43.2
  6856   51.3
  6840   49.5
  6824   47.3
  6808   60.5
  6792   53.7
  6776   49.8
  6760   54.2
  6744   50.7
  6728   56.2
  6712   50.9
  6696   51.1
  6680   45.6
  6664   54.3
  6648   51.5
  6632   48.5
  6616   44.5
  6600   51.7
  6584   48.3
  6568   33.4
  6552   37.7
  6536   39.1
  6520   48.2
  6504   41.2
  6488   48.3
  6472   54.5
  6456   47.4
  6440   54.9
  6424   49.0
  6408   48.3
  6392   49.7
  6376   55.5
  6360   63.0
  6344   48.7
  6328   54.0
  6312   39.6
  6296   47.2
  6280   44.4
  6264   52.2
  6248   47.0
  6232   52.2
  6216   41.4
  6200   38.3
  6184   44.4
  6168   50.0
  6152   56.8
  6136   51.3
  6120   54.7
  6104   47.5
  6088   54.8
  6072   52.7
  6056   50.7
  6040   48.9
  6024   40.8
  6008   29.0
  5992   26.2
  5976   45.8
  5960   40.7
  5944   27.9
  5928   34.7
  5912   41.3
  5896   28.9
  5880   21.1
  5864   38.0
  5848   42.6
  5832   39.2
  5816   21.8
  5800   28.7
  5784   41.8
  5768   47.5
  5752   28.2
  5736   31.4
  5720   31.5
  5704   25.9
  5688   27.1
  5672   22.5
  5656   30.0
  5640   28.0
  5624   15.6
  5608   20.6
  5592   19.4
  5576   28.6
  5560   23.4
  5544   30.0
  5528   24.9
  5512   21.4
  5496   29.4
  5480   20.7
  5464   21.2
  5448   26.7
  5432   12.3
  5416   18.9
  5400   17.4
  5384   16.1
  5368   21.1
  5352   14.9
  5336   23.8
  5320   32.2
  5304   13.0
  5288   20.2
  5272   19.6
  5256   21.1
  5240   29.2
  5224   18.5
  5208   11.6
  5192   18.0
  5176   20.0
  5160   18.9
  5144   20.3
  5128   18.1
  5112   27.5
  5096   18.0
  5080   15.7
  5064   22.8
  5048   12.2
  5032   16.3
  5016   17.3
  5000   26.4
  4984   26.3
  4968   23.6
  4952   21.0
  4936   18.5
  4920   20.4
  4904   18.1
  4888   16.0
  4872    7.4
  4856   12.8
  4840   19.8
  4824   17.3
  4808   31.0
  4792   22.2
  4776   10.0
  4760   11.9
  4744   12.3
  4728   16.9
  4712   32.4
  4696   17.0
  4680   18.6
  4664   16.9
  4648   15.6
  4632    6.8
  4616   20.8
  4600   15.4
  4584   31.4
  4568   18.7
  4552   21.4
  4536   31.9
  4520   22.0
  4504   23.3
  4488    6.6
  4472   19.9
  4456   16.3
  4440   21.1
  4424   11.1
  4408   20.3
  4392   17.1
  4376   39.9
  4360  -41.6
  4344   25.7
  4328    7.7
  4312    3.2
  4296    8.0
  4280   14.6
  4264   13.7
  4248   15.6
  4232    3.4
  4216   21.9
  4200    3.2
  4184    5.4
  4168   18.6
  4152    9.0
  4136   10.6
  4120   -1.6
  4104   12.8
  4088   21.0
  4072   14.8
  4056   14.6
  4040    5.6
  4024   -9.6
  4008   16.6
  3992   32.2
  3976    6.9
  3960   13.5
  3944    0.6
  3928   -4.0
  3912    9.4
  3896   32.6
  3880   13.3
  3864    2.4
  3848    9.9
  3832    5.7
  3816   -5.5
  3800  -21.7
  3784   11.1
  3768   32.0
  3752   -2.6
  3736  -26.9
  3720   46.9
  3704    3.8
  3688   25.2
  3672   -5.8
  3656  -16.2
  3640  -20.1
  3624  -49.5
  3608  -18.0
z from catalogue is 0.511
